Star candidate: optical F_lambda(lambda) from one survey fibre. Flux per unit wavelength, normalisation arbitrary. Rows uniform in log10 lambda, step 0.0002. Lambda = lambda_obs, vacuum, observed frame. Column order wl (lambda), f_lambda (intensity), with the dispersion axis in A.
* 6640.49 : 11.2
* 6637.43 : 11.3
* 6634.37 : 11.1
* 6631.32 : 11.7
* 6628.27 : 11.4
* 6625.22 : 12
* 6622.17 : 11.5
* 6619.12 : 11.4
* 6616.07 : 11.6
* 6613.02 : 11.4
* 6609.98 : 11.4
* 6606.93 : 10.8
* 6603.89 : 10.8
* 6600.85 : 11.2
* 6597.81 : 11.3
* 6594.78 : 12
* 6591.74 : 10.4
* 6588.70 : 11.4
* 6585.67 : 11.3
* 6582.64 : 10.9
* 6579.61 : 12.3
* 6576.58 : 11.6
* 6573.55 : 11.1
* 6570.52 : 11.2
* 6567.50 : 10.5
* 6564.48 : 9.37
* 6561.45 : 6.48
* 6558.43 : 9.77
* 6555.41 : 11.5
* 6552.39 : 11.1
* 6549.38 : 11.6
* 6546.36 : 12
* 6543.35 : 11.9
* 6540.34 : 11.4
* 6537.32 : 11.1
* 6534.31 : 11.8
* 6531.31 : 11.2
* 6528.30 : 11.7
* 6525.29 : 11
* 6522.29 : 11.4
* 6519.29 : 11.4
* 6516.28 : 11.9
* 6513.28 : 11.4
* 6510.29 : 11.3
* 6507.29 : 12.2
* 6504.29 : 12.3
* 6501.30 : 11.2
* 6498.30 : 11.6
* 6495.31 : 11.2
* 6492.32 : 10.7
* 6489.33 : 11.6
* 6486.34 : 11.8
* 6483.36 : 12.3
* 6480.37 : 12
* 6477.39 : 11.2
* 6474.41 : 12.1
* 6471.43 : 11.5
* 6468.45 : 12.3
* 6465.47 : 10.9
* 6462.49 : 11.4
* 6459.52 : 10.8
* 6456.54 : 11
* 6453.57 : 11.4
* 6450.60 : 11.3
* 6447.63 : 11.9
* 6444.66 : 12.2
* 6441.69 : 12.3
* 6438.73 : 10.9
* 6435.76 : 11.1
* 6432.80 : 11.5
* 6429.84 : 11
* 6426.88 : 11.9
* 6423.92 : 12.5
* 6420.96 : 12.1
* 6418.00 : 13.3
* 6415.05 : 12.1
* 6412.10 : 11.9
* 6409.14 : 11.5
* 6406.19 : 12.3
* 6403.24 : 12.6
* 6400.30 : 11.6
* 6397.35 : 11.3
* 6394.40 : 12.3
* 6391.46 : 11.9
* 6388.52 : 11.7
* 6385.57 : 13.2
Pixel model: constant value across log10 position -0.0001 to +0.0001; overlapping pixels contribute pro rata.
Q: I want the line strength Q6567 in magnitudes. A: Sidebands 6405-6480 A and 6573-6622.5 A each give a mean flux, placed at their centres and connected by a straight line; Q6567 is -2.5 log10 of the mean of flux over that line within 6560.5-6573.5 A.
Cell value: 0.174 mag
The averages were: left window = 11.7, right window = 11.3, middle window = 9.7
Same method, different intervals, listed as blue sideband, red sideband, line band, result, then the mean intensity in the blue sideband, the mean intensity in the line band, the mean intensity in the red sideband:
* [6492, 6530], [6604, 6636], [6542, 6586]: 0.06 mag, 11.5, 10.8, 11.4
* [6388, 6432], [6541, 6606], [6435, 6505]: 0.01 mag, 12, 11.5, 10.9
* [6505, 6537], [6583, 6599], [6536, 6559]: 0.01 mag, 11.5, 11.4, 11.3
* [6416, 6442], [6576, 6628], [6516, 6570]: 0.06 mag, 11.8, 10.9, 11.4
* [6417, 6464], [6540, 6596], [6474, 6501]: -0.02 mag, 11.6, 11.6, 10.9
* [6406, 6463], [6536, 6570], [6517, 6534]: -0.05 mag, 11.7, 11.4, 10.6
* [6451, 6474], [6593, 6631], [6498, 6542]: -0.01 mag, 11.4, 11.5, 11.4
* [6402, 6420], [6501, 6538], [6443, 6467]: 0.06 mag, 12.3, 11.4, 11.6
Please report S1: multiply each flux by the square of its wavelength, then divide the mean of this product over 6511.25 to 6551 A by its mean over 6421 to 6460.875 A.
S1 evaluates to 1.03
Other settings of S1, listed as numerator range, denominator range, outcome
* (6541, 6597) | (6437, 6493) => 0.98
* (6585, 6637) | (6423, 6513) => 1.02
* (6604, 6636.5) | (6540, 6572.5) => 1.10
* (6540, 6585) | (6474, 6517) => 0.95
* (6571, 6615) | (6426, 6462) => 1.03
